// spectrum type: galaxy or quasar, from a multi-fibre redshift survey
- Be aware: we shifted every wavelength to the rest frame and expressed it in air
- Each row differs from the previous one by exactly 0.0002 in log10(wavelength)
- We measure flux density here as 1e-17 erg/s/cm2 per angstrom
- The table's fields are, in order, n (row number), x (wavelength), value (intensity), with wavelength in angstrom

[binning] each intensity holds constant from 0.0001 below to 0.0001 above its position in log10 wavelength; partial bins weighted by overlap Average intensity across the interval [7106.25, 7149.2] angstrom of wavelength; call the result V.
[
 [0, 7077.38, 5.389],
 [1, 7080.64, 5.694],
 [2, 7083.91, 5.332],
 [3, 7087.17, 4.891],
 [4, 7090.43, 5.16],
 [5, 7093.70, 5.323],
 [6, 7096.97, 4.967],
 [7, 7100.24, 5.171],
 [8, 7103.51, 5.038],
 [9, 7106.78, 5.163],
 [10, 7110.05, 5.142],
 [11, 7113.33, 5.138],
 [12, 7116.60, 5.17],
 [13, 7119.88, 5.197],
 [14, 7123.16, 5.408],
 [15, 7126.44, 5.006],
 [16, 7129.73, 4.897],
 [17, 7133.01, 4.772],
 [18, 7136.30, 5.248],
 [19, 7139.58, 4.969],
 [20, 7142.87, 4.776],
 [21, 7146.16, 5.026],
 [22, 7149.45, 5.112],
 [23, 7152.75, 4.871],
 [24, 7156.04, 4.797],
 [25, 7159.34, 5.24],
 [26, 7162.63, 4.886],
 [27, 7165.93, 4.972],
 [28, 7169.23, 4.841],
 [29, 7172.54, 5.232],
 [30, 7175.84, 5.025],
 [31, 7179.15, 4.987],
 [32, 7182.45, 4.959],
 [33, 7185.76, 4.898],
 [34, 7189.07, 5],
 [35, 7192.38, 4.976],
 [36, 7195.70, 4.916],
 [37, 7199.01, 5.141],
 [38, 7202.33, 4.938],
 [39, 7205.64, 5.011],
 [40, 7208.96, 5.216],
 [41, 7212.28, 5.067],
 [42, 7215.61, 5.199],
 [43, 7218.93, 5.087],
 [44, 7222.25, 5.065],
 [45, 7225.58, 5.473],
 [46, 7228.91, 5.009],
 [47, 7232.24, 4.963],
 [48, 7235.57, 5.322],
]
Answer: 5.07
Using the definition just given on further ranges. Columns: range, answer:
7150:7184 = 4.99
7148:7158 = 4.93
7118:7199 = 5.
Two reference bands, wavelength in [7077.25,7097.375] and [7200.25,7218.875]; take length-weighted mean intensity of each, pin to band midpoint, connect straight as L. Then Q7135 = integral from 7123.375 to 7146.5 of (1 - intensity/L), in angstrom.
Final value 0.9 angstrom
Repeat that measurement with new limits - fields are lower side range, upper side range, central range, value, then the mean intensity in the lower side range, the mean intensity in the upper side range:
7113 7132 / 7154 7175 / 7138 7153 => 0.3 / 5.12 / 4.99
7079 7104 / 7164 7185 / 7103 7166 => 0.7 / 5.2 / 5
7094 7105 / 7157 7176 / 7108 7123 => -0.3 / 5.09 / 5.02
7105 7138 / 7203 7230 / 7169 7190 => 0.5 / 5.11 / 5.14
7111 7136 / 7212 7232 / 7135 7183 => 1.1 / 5.09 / 5.14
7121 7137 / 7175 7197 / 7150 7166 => 0.2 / 5.06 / 4.96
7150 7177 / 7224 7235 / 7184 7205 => 0.4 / 4.99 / 5.16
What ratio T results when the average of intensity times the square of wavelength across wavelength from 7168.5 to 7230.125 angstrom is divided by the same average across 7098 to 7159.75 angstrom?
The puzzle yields 1.0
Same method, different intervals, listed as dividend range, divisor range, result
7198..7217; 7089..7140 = 1.02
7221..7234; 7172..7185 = 1.03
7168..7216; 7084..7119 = 1.00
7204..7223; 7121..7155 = 1.04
